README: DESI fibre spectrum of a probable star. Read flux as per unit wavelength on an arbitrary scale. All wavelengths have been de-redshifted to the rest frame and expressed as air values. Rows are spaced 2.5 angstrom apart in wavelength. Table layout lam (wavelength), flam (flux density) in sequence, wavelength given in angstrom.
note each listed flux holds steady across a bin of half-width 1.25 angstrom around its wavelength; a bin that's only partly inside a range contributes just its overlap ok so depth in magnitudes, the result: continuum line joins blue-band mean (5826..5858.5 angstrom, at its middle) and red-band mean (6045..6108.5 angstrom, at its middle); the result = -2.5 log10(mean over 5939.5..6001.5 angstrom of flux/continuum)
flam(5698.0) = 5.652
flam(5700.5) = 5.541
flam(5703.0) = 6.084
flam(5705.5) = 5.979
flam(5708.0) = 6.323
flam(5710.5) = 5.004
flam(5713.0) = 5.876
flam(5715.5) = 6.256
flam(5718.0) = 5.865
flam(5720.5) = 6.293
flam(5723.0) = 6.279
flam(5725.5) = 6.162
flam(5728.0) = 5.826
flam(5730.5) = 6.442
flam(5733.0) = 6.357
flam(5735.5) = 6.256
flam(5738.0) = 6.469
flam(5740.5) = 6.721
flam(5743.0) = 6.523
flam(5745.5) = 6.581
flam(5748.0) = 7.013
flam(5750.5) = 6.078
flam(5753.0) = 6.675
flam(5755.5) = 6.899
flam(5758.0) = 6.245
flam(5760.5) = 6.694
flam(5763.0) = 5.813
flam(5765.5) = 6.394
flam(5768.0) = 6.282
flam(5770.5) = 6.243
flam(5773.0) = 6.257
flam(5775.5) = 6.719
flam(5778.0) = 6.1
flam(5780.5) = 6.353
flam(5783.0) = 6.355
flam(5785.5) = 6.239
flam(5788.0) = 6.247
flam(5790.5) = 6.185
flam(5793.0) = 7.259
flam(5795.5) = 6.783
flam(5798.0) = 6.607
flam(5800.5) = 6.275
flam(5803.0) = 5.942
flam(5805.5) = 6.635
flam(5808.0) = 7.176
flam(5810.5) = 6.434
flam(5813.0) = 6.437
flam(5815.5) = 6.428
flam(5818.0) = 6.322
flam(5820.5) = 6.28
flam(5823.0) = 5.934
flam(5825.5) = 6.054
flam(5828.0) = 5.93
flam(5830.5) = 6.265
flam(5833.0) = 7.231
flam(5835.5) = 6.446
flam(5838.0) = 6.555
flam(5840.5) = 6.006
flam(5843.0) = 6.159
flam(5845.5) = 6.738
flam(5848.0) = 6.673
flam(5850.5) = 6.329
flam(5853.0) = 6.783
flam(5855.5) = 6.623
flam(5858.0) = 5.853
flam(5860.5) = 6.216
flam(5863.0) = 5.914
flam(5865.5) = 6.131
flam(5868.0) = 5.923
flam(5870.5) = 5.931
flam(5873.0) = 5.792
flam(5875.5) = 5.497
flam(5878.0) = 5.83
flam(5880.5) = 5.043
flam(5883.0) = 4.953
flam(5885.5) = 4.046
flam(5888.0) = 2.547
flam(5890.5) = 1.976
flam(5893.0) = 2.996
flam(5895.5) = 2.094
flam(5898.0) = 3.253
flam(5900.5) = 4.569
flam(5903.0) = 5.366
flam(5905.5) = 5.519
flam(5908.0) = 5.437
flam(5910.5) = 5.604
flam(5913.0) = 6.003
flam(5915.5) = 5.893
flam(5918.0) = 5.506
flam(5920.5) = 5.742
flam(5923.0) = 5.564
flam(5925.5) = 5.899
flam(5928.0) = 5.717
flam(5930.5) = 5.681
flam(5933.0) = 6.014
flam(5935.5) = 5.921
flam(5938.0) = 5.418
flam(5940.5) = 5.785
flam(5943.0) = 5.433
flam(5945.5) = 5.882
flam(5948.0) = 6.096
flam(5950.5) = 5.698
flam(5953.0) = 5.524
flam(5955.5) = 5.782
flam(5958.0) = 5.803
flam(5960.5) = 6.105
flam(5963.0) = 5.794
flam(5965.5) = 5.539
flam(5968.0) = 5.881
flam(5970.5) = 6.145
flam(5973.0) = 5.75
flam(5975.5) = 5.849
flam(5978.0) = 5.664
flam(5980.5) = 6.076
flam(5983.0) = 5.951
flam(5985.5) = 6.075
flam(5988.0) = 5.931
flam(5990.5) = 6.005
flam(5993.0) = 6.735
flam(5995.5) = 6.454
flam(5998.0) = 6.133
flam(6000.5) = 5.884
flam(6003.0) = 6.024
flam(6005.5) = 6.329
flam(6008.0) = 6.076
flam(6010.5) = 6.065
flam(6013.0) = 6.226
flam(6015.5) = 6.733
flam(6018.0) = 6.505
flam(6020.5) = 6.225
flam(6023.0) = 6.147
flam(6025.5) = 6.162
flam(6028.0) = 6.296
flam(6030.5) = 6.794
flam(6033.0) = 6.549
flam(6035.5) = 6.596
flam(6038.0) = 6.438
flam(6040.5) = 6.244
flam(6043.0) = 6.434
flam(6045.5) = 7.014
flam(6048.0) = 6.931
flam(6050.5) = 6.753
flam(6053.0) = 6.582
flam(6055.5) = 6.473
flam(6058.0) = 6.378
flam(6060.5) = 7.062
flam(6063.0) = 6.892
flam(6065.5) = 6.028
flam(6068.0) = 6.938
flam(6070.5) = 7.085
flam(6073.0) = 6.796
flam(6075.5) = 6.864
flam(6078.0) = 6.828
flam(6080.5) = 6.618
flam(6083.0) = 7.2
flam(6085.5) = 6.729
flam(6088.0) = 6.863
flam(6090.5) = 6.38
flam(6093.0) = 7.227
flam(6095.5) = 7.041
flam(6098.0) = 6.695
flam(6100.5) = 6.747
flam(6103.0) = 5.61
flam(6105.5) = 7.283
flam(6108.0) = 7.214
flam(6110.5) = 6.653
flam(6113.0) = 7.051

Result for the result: 0.12 mag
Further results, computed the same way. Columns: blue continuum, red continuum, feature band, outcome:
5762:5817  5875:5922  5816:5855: -0.133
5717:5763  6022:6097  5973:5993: 0.110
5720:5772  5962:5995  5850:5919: 0.199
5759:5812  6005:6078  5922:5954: 0.134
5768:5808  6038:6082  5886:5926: 0.387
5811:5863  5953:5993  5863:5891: 0.238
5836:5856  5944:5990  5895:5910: 0.334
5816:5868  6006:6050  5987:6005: 0.042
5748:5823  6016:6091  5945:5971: 0.128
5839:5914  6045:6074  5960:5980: 0.032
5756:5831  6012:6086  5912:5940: 0.131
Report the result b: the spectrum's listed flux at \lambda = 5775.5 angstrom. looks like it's 6.719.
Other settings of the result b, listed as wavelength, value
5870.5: 5.931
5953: 5.524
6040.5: 6.244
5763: 5.813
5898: 3.253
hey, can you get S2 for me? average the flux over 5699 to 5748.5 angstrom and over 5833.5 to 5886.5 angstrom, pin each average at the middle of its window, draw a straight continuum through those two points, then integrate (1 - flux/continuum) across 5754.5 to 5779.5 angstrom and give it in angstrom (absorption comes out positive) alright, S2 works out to -1.0 angstrom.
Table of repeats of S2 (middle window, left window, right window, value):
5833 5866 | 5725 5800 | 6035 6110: 0.7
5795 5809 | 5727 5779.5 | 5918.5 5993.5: -0.6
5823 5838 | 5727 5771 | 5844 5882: -0.5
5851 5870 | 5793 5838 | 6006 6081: 0.8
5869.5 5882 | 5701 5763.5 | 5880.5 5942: -1.0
